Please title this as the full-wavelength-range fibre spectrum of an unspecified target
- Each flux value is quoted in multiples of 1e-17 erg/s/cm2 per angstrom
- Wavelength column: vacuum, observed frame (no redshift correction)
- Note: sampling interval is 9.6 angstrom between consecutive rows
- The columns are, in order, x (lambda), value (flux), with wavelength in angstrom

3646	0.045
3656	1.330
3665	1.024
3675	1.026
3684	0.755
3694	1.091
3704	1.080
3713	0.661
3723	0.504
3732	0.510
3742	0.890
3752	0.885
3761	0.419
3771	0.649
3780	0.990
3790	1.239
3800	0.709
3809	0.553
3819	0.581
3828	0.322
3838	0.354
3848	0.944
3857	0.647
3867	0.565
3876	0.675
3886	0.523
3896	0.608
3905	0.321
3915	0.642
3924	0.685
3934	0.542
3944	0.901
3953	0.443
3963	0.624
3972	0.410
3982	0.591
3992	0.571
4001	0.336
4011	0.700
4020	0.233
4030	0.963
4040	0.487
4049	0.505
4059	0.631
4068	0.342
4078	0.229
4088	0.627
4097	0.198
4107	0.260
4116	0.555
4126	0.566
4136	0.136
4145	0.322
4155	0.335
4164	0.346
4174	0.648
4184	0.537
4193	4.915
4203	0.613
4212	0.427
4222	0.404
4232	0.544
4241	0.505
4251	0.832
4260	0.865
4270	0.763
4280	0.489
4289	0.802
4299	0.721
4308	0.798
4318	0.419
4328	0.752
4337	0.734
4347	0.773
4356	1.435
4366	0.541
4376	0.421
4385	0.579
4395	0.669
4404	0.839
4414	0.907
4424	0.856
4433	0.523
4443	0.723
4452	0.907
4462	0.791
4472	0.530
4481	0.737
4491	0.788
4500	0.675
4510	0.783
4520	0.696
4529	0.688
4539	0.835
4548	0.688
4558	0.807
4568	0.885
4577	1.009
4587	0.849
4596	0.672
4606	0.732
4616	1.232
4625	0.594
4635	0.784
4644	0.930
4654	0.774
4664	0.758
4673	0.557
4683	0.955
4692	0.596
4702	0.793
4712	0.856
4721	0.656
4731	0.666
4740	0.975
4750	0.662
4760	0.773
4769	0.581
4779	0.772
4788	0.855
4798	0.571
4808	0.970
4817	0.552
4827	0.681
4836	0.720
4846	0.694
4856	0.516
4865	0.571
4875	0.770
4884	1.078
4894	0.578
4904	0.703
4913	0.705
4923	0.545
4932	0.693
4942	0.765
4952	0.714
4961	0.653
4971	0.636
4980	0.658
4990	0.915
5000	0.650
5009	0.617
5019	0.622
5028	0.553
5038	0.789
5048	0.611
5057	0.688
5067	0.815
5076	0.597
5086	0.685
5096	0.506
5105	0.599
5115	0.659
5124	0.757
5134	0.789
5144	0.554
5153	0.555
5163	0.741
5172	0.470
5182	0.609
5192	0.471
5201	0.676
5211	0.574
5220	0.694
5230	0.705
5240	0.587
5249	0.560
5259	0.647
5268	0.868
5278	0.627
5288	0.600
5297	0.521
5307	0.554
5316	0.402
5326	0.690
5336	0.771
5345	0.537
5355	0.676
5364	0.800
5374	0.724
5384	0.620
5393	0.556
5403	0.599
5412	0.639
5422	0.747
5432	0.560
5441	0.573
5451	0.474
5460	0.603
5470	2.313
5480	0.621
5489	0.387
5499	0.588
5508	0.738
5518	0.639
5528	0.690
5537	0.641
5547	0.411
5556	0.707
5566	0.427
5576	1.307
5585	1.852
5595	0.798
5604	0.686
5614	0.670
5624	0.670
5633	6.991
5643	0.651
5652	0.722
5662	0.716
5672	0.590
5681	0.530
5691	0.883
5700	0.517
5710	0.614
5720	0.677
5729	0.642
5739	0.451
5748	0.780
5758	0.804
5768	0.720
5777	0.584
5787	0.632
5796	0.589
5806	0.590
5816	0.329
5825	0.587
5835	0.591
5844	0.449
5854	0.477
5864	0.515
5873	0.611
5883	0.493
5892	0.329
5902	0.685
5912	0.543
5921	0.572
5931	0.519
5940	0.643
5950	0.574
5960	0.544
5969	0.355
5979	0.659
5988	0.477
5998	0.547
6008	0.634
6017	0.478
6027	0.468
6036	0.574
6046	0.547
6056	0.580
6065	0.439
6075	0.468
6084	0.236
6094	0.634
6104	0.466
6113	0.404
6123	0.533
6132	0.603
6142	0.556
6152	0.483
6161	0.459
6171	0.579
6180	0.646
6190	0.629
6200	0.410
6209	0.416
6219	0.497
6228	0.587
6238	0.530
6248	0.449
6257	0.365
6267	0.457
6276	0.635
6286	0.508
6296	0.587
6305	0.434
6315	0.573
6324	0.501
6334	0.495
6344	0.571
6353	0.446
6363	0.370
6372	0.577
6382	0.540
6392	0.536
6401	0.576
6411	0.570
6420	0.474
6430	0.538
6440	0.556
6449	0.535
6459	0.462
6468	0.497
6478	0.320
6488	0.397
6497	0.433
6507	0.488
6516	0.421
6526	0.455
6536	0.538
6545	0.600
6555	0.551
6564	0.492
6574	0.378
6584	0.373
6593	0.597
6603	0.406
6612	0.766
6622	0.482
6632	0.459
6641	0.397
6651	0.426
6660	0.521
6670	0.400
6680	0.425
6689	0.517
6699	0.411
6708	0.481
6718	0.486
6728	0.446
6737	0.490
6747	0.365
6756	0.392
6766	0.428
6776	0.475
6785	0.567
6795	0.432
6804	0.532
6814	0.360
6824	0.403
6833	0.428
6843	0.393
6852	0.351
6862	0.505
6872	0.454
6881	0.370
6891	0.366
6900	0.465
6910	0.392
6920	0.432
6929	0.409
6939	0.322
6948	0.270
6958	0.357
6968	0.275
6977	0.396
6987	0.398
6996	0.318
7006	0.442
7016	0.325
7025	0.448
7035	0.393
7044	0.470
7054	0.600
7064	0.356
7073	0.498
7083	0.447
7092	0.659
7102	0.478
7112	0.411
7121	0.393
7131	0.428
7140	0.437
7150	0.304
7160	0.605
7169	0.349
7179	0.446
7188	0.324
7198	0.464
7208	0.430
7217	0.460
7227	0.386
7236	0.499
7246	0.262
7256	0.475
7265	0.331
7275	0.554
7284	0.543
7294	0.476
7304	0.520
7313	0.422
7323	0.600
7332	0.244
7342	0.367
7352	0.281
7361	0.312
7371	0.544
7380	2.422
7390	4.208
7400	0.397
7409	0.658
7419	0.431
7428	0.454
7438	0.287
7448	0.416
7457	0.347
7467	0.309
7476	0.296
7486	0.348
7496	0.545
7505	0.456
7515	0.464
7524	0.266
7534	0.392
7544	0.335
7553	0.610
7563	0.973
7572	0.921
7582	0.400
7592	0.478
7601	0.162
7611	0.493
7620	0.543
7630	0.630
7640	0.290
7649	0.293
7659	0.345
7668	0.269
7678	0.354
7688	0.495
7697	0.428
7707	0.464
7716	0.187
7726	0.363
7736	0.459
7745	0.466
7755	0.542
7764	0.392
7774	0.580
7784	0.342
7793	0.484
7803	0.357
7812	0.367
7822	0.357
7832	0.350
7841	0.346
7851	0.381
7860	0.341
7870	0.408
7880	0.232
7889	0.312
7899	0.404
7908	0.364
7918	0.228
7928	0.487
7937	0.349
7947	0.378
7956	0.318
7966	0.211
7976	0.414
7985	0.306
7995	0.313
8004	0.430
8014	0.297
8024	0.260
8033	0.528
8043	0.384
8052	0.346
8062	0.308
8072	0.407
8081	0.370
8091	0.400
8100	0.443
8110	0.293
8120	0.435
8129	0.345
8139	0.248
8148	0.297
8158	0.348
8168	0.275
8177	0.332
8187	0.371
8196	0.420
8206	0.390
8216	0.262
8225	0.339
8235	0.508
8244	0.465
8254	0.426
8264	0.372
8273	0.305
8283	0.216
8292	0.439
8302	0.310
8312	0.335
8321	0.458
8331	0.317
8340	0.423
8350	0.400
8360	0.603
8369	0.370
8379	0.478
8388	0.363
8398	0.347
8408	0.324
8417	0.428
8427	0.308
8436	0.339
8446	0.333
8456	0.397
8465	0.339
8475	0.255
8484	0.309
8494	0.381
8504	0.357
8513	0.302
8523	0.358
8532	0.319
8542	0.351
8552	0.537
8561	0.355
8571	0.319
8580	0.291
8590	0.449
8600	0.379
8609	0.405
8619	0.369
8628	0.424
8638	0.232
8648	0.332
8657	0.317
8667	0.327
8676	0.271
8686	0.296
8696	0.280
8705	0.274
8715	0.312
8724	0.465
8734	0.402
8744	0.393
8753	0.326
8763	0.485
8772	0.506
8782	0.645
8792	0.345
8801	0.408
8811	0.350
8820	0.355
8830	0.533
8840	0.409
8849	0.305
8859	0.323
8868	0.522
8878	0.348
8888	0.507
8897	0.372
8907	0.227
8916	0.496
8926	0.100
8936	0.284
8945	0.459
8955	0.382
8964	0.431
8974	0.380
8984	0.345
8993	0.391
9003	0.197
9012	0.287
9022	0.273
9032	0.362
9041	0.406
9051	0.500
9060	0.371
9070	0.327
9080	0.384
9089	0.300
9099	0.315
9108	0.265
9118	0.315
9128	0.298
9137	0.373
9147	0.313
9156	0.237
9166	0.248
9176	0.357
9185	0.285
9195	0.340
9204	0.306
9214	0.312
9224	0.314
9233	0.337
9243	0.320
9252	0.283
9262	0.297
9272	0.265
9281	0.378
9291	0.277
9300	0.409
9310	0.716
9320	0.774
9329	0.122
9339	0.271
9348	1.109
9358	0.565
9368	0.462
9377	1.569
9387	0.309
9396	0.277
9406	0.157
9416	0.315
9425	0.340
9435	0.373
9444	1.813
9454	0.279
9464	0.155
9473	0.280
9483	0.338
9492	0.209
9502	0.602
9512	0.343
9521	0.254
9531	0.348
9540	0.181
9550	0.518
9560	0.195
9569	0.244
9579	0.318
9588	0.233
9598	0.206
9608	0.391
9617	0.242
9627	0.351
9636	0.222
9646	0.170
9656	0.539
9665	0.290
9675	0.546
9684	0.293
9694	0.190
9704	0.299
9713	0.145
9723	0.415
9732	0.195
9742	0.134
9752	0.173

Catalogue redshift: 0.125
